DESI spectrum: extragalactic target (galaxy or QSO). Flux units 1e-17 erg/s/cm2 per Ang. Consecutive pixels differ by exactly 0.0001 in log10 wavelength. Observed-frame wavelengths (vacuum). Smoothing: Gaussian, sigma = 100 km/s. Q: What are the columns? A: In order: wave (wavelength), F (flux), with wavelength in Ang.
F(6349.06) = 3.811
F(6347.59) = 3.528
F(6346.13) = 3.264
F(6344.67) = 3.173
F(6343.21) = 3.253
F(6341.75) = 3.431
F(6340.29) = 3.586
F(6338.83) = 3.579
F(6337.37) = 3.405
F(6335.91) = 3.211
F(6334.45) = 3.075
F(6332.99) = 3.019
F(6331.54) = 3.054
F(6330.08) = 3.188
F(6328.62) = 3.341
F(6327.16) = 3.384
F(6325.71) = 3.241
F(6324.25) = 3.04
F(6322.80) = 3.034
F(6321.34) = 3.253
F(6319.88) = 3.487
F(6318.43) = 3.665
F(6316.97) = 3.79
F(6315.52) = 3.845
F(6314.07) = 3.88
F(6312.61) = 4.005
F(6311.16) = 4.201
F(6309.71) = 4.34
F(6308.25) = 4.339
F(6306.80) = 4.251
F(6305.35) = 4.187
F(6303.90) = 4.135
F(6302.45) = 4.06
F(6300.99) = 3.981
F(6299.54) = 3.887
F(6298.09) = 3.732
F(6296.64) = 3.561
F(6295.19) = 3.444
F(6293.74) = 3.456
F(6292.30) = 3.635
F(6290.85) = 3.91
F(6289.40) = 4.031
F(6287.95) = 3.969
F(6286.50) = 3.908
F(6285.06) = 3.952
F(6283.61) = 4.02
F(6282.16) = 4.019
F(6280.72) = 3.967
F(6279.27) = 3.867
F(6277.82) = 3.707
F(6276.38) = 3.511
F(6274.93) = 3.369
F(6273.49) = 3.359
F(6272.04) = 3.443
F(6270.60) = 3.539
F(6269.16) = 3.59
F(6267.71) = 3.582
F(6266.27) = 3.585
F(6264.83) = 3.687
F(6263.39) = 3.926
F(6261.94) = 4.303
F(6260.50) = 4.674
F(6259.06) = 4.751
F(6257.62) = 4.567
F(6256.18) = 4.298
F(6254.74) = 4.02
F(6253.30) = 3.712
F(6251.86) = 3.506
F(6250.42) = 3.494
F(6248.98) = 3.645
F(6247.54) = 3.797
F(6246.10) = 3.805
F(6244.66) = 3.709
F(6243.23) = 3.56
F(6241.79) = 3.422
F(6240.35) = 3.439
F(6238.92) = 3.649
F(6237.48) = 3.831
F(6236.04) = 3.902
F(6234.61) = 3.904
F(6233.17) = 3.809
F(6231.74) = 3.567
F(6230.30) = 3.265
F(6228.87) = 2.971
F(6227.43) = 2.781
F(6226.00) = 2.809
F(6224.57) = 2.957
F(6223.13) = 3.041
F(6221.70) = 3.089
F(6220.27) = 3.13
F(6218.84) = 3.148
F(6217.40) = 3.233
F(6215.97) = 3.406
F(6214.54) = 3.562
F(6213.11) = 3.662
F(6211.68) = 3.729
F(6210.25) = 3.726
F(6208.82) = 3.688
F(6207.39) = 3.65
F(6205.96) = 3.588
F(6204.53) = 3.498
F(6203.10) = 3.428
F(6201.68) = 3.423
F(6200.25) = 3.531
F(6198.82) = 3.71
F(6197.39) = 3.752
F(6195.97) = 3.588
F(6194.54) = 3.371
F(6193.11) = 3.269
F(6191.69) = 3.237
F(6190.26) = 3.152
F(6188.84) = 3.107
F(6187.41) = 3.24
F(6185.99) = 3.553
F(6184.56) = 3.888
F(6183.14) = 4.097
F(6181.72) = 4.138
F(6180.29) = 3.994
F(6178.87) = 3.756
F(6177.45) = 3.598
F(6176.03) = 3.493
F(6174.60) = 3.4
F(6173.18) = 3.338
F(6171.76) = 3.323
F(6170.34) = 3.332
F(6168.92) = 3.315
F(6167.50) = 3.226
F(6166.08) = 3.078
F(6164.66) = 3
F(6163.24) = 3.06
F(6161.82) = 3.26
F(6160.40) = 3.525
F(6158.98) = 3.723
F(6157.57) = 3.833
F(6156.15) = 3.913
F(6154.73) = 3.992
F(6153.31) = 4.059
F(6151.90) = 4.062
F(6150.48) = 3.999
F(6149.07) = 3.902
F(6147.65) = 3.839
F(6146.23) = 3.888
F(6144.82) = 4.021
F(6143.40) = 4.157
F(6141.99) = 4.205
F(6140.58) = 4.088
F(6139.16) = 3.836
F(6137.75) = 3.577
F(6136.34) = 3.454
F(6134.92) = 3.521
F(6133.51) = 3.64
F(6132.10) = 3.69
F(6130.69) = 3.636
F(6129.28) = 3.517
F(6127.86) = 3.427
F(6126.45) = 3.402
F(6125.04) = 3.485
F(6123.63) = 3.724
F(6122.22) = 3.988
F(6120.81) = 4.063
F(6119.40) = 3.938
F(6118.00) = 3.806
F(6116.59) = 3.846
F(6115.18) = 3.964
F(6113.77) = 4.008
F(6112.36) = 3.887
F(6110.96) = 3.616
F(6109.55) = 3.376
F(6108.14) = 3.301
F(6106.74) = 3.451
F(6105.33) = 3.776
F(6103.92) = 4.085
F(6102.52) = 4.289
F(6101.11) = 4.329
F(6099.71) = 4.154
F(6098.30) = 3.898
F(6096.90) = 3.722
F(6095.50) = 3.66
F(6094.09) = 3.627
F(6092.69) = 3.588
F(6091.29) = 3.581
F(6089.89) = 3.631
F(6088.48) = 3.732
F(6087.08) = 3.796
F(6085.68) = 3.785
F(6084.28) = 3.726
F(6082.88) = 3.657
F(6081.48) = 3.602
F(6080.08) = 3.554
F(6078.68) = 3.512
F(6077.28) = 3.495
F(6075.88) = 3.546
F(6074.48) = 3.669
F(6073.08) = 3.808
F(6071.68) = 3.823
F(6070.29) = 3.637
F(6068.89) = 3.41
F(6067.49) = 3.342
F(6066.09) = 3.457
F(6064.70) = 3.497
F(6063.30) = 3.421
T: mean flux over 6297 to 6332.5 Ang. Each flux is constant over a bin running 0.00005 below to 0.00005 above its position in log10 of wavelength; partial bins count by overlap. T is 3.71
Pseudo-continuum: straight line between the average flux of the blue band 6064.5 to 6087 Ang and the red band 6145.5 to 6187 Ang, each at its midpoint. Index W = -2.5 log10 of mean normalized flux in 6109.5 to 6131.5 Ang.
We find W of -0.04 mag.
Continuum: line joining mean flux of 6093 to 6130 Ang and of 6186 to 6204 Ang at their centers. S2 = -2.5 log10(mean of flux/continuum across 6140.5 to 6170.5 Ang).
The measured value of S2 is -0.034 mag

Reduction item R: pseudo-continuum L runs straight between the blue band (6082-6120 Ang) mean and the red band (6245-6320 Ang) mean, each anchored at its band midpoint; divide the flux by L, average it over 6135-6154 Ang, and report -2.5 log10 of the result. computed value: -0.031 mag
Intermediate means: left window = 3.79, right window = 3.88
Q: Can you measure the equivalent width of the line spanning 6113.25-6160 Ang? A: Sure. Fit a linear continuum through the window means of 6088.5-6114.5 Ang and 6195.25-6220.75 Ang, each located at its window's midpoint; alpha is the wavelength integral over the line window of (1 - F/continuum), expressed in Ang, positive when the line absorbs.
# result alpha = -1.63 Ang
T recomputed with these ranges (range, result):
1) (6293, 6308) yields 3.89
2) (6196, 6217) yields 3.59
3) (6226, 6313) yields 3.8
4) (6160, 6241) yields 3.44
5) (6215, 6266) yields 3.62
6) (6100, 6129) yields 3.79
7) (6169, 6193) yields 3.53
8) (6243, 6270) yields 3.91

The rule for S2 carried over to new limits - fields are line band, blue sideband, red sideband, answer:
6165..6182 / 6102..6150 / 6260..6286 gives 0.091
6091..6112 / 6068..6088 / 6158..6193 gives -0.051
